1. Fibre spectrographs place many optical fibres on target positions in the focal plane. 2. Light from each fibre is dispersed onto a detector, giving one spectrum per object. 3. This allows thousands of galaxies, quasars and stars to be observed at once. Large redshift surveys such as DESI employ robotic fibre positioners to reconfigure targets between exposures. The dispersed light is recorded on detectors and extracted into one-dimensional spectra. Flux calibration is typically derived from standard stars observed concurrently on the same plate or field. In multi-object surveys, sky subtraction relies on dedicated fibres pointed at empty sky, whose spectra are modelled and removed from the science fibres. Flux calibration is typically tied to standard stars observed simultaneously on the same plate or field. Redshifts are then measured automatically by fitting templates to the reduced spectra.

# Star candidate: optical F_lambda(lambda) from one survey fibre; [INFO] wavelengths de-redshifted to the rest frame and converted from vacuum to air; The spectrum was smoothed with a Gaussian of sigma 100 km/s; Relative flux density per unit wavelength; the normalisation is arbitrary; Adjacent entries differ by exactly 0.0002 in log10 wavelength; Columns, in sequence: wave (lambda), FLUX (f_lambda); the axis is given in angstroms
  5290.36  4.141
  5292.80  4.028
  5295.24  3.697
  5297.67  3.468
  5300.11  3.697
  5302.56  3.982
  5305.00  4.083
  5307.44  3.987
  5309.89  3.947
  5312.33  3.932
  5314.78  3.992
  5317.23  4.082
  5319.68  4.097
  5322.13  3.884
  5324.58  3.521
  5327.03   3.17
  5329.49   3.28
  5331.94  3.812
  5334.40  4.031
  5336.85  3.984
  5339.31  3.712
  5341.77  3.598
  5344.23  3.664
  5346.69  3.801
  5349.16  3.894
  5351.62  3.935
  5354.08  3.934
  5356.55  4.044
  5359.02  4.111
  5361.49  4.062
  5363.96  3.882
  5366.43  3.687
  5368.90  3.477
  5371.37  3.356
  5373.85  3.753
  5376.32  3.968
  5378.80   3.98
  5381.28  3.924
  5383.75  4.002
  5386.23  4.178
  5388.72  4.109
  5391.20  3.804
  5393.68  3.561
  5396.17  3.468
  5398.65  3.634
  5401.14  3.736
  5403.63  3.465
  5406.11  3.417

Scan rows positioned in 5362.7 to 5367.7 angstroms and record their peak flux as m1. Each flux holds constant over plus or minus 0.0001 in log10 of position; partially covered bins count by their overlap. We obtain 3.882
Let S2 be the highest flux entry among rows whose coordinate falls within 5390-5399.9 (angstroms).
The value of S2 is 3.804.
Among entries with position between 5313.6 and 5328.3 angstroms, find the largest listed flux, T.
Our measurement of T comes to 4.097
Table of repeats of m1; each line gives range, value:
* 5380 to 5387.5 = 4.178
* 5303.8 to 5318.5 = 4.083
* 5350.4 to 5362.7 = 4.111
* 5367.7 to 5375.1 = 3.753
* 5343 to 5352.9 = 3.935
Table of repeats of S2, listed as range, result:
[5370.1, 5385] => 4.002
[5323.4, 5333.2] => 3.812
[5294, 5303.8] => 3.982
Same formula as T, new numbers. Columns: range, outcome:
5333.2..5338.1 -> 4.031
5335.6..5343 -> 3.984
